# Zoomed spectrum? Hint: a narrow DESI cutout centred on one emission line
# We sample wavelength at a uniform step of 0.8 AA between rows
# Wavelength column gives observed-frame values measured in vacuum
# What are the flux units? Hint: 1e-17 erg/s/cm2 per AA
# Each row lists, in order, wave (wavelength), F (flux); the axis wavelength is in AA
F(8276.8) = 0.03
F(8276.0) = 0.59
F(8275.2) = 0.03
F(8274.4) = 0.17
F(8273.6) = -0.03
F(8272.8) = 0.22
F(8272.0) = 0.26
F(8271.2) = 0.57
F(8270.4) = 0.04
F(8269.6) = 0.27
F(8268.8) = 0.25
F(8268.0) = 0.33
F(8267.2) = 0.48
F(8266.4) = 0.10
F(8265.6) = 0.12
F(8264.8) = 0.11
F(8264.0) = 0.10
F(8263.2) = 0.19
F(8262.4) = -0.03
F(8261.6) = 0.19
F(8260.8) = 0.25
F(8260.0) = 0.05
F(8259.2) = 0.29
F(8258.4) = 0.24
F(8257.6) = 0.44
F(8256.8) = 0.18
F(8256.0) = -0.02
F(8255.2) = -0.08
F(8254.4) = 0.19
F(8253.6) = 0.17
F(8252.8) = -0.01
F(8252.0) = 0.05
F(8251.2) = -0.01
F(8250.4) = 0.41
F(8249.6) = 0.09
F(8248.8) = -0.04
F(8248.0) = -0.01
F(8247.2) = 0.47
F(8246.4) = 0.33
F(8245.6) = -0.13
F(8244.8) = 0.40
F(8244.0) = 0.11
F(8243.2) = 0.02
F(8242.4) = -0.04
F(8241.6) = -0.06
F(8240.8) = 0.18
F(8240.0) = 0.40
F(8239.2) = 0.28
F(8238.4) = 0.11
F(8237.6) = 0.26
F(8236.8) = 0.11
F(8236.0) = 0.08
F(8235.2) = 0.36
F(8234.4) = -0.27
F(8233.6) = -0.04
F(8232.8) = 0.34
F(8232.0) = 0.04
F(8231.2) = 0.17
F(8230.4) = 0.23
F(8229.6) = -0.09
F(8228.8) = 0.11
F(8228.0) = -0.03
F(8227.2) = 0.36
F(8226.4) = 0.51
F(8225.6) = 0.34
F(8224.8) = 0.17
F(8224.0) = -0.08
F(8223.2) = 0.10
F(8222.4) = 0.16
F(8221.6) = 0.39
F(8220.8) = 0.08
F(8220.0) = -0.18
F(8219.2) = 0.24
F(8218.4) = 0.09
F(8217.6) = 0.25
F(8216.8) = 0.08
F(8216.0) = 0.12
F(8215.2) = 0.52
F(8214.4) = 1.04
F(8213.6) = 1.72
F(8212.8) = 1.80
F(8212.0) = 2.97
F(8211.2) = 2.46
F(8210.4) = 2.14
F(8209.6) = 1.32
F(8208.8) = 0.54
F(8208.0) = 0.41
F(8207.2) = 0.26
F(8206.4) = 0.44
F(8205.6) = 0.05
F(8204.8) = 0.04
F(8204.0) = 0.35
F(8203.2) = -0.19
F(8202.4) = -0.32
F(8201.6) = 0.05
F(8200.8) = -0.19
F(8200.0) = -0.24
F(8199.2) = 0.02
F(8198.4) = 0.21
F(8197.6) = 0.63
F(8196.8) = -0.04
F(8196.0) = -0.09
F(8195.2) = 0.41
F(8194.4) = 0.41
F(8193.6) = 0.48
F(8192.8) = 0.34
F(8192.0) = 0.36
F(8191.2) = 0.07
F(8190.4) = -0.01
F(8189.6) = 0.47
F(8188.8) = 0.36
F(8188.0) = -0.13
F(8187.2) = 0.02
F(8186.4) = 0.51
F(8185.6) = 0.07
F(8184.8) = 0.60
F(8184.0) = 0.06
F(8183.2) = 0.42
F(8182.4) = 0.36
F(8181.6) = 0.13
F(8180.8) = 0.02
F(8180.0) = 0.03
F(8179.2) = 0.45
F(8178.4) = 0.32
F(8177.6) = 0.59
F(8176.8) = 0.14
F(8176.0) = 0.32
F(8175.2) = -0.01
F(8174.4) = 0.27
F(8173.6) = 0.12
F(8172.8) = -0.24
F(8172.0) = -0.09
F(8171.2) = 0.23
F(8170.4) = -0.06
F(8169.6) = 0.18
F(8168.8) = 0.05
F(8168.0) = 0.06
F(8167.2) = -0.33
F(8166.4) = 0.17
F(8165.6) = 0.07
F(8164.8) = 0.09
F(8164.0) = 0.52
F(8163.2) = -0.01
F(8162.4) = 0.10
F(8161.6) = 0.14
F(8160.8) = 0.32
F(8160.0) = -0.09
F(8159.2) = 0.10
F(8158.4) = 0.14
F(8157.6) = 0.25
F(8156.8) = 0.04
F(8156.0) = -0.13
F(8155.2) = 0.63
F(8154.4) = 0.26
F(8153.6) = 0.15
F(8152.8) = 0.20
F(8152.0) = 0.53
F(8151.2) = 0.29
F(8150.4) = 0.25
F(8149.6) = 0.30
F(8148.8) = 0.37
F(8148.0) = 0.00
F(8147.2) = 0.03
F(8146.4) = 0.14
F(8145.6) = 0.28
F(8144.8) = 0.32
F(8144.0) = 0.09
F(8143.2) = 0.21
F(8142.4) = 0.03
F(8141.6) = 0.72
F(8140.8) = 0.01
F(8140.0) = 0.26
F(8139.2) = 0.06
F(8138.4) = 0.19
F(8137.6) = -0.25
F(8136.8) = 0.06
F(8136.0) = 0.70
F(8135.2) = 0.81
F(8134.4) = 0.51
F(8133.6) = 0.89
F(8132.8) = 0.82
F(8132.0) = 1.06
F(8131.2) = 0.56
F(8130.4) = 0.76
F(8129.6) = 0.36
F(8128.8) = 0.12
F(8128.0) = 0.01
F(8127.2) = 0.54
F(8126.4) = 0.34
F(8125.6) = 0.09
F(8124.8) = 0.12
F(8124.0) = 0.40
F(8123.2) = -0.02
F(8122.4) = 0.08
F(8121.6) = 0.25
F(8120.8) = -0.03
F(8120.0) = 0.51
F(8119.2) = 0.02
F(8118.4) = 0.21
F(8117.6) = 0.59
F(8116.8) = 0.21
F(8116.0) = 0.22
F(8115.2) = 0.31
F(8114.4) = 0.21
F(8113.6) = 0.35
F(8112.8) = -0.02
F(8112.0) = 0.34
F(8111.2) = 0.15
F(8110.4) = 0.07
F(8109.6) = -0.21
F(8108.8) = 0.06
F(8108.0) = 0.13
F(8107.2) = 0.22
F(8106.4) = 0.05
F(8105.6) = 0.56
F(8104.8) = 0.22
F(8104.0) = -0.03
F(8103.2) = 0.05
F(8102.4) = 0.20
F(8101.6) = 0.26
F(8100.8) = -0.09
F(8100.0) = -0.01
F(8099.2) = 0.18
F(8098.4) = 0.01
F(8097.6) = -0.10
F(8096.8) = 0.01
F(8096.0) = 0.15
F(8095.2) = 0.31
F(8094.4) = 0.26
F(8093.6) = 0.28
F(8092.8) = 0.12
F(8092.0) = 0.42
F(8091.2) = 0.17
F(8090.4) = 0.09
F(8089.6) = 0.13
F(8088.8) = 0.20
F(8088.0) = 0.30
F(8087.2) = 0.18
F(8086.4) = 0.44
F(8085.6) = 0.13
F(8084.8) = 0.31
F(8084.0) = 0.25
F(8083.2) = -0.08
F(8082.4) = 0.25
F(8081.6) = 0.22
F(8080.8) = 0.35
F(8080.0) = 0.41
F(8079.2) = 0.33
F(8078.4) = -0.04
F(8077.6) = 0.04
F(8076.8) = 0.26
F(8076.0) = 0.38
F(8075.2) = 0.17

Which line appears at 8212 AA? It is [O III]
